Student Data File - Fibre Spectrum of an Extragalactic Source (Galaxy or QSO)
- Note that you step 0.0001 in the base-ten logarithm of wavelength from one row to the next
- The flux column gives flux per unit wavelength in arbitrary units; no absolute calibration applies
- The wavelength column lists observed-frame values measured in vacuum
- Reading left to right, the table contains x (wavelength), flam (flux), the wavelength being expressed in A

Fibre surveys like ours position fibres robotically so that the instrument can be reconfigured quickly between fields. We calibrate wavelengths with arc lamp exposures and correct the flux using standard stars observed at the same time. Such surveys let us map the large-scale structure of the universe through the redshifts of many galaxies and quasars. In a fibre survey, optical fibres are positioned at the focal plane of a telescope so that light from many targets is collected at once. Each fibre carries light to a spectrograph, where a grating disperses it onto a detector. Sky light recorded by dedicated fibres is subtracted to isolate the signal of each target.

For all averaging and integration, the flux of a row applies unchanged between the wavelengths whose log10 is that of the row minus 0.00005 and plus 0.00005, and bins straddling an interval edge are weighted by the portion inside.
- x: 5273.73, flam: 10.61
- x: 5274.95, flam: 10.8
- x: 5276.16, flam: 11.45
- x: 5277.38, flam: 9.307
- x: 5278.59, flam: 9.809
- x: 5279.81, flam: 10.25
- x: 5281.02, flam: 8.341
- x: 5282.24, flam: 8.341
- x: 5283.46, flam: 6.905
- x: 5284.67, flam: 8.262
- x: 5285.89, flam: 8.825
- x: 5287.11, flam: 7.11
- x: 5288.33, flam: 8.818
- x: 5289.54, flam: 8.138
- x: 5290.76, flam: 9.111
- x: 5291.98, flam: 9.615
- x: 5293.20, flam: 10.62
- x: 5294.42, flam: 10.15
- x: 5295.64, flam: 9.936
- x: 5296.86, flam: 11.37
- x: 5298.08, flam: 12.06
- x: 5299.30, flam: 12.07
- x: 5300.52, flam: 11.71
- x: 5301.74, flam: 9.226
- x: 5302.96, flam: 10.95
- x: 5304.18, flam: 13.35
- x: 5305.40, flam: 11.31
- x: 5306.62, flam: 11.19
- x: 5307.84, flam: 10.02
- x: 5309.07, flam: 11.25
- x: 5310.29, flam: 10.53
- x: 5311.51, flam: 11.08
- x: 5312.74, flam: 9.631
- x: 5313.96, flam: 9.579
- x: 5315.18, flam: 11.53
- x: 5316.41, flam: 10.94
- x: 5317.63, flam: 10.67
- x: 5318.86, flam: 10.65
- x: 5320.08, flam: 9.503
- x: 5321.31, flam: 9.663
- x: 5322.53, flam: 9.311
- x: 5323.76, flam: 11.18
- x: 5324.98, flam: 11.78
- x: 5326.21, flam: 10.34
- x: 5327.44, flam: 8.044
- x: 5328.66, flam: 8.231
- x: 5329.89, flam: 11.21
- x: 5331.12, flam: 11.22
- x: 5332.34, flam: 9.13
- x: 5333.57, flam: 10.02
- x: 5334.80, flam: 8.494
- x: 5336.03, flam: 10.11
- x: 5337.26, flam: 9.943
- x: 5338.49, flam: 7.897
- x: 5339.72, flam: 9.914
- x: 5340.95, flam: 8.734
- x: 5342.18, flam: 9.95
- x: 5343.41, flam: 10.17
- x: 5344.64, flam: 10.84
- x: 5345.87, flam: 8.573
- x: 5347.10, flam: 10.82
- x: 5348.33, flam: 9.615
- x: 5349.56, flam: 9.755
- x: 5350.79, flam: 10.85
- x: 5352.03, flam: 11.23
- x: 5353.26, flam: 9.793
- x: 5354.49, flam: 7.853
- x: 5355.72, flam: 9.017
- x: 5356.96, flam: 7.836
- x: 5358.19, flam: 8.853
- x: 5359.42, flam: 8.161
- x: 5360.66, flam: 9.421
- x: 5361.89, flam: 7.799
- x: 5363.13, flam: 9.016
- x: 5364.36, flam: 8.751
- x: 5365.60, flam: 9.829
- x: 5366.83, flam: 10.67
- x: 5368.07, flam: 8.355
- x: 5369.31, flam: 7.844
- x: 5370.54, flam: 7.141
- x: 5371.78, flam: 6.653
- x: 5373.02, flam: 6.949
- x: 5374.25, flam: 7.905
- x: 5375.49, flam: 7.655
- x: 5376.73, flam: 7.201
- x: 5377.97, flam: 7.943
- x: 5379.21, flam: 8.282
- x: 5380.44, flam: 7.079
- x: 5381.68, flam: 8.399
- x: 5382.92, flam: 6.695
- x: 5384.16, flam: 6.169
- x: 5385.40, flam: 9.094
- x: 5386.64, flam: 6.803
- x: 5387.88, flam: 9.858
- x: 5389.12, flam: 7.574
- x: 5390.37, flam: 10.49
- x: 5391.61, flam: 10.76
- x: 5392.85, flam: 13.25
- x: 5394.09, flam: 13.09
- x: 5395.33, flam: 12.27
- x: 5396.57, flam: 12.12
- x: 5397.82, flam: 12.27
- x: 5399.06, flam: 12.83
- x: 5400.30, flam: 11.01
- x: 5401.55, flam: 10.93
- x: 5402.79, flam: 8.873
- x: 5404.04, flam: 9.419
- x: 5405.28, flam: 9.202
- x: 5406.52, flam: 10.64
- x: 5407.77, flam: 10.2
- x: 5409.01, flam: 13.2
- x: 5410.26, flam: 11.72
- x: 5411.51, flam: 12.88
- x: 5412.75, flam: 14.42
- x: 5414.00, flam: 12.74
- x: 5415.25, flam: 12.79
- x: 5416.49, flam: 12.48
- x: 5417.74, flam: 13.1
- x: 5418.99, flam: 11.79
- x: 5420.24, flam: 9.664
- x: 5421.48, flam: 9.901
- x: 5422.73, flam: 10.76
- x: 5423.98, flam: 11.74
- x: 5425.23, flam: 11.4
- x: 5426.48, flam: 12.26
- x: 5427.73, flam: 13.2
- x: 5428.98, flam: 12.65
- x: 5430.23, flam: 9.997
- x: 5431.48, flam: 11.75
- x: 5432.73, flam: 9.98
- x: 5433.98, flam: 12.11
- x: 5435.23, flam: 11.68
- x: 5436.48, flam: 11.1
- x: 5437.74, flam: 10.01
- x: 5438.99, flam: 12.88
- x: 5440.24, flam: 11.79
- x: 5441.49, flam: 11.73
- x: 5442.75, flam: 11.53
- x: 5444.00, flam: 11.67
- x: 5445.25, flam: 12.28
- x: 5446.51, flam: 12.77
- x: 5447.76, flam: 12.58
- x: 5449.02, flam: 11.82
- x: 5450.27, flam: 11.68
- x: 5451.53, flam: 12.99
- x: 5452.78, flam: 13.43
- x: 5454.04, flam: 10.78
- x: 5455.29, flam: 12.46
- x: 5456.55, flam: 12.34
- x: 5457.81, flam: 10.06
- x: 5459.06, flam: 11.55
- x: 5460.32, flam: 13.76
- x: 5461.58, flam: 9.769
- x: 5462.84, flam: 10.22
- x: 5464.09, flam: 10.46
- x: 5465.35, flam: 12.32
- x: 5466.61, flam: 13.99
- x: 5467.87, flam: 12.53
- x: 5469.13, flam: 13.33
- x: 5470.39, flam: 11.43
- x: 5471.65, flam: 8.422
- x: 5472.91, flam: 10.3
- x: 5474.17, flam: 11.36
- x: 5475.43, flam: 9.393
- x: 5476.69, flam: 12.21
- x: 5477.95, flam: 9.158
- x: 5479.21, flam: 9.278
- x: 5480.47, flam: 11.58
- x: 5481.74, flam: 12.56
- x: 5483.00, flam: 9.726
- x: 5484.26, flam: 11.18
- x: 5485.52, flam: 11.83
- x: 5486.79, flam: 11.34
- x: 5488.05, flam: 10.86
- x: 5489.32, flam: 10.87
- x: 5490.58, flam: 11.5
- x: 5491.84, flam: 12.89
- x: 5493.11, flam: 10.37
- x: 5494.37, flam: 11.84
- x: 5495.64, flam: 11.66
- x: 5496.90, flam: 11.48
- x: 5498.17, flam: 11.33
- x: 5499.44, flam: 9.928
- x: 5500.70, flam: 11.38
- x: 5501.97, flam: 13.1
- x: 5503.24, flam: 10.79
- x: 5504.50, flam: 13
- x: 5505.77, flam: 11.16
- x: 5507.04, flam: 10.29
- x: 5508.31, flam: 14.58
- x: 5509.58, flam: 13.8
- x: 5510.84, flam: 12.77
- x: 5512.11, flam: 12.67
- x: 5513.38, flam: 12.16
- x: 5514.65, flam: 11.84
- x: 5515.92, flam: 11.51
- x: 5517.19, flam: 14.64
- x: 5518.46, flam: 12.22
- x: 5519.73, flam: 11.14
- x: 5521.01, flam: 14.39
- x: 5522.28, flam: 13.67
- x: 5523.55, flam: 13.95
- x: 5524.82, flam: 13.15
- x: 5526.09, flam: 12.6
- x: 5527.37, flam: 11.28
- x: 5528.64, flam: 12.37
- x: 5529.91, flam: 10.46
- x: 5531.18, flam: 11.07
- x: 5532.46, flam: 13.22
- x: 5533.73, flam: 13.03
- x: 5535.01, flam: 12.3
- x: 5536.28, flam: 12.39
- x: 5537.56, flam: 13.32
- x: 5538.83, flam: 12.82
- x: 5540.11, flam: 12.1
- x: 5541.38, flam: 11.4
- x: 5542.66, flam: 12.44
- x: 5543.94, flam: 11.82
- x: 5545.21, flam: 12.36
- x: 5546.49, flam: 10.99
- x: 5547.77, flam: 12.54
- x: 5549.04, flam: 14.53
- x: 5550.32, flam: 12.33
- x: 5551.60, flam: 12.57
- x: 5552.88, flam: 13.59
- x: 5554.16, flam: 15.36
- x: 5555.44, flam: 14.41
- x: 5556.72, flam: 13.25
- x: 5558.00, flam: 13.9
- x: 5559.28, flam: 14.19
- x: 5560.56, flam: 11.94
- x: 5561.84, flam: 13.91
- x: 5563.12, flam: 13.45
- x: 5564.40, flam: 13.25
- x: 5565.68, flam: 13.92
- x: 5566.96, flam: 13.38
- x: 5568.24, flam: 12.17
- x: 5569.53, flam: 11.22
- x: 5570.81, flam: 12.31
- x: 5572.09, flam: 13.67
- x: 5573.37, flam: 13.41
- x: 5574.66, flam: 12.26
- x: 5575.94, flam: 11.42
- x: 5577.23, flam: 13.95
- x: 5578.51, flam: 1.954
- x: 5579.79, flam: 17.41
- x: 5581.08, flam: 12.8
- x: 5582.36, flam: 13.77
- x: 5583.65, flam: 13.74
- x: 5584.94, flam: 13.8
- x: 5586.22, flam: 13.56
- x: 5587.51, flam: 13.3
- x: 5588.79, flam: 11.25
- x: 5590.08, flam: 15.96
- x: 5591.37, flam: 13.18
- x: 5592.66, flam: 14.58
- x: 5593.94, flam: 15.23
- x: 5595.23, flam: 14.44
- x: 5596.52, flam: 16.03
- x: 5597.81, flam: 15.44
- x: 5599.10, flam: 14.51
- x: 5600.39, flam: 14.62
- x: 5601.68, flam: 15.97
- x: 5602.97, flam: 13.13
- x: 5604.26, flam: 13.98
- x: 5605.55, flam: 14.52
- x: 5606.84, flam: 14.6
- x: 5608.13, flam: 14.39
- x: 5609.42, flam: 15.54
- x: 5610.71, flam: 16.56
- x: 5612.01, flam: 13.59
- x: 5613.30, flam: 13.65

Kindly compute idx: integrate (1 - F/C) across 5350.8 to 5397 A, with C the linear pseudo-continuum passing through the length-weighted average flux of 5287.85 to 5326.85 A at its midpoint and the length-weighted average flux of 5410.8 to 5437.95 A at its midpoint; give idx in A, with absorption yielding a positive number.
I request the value 9.7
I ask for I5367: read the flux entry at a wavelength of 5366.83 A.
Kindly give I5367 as 10.67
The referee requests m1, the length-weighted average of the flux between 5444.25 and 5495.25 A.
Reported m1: 11.5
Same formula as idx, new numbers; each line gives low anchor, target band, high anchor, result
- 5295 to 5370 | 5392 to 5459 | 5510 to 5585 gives -3.5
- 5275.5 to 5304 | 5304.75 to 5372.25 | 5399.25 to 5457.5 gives 4.6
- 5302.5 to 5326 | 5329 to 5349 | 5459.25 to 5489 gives 1.9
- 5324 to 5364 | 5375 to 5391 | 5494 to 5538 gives 3.5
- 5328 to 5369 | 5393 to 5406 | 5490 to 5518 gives -1.2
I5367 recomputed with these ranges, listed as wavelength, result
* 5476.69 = 12.21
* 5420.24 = 9.664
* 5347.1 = 10.82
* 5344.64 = 10.84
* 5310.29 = 10.53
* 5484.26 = 11.18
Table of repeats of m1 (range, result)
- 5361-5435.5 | 10.2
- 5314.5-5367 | 9.7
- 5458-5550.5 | 11.9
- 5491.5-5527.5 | 12.3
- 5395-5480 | 11.5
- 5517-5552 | 12.5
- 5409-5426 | 12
